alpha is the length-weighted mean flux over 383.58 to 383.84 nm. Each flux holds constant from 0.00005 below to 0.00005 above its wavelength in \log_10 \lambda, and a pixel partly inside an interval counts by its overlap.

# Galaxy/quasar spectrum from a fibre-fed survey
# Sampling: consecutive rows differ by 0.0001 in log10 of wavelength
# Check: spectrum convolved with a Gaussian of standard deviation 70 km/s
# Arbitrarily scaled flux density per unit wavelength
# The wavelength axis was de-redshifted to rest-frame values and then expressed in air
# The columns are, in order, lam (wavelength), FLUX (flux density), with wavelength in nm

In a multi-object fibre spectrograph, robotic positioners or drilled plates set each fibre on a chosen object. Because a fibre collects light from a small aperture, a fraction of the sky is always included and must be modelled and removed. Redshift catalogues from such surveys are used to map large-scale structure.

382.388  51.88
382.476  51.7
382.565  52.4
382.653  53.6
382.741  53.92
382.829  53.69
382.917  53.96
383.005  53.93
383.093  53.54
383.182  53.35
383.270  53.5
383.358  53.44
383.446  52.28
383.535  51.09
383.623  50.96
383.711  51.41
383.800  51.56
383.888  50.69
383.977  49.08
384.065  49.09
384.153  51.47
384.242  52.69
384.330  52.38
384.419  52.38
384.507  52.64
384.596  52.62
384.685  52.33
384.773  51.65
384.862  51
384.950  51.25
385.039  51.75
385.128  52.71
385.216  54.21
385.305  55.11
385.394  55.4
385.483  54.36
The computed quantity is 51.2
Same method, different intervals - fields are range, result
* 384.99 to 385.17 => 52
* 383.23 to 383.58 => 52.6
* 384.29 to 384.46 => 52.2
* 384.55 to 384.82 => 52.1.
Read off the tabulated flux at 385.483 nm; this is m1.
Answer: 54.36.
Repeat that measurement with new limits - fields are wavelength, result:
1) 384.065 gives 49.09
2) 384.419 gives 52.38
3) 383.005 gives 53.93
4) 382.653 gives 53.6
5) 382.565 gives 52.4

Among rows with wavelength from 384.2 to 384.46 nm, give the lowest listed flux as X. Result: 52.38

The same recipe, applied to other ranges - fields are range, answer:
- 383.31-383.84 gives 50.96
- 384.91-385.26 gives 51.25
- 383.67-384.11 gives 49.08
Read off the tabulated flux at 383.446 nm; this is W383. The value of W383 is 52.28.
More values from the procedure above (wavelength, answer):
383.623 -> 50.96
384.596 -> 52.62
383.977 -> 49.08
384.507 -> 52.64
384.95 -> 51.25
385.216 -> 54.21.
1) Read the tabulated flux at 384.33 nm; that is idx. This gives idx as 52.38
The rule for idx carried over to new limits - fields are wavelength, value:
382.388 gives 51.88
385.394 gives 55.4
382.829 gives 53.69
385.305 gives 55.11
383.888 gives 50.69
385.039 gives 51.75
